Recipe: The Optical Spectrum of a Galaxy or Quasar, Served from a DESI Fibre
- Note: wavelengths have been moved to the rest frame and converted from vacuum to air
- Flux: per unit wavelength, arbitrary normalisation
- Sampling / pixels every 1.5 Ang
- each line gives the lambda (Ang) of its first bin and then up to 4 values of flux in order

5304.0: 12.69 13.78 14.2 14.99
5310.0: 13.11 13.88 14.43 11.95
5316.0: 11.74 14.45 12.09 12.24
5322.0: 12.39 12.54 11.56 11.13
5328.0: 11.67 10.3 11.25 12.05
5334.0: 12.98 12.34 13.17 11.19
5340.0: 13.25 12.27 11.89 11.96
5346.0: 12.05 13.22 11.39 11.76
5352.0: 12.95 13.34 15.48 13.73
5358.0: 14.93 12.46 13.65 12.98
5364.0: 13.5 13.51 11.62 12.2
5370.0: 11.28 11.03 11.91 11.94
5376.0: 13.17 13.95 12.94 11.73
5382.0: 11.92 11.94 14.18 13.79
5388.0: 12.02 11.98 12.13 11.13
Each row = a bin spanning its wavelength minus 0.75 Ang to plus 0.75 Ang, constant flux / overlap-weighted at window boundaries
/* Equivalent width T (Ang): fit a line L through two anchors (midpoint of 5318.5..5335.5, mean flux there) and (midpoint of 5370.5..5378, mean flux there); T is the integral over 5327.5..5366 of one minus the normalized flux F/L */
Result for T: -2.0 Ang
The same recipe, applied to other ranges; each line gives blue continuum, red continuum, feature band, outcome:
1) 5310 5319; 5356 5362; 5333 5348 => 1.17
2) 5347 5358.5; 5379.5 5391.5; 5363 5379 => 0.50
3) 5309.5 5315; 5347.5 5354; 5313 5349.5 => 2.09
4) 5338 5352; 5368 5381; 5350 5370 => -1.60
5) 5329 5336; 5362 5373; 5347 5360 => -1.27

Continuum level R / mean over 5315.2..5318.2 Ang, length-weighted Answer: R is 13.1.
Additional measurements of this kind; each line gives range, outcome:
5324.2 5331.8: 11.2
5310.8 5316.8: 13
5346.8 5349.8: 12.3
